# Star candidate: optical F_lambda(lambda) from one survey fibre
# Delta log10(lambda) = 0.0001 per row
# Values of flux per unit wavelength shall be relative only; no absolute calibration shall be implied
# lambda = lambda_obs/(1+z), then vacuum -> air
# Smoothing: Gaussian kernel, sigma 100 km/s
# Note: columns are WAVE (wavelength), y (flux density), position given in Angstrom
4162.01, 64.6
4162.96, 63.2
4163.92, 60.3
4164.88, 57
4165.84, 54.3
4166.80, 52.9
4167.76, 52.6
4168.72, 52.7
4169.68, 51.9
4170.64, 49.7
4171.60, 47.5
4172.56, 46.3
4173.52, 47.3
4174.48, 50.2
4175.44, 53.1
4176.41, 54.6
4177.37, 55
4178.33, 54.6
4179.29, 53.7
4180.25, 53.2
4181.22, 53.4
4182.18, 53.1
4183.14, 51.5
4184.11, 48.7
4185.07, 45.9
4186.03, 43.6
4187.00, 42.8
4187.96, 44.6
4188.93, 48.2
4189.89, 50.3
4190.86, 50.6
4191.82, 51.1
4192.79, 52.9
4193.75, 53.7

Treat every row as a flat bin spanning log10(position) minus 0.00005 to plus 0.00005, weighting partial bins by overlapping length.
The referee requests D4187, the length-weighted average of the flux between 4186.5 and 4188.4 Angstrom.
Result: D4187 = 43.6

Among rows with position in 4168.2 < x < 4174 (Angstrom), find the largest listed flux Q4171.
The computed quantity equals 52.7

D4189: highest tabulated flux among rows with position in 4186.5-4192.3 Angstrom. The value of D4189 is 51.1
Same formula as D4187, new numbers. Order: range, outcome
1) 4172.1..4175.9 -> 49.3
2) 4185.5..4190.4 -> 45.9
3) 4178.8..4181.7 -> 53.4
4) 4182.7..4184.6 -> 50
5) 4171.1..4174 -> 47.1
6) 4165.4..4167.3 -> 53.5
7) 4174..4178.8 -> 53.5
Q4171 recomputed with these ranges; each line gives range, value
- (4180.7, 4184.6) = 53.4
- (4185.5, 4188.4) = 44.6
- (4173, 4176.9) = 54.6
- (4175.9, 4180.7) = 55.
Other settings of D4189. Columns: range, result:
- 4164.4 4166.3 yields 57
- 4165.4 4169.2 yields 54.3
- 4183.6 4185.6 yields 48.7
